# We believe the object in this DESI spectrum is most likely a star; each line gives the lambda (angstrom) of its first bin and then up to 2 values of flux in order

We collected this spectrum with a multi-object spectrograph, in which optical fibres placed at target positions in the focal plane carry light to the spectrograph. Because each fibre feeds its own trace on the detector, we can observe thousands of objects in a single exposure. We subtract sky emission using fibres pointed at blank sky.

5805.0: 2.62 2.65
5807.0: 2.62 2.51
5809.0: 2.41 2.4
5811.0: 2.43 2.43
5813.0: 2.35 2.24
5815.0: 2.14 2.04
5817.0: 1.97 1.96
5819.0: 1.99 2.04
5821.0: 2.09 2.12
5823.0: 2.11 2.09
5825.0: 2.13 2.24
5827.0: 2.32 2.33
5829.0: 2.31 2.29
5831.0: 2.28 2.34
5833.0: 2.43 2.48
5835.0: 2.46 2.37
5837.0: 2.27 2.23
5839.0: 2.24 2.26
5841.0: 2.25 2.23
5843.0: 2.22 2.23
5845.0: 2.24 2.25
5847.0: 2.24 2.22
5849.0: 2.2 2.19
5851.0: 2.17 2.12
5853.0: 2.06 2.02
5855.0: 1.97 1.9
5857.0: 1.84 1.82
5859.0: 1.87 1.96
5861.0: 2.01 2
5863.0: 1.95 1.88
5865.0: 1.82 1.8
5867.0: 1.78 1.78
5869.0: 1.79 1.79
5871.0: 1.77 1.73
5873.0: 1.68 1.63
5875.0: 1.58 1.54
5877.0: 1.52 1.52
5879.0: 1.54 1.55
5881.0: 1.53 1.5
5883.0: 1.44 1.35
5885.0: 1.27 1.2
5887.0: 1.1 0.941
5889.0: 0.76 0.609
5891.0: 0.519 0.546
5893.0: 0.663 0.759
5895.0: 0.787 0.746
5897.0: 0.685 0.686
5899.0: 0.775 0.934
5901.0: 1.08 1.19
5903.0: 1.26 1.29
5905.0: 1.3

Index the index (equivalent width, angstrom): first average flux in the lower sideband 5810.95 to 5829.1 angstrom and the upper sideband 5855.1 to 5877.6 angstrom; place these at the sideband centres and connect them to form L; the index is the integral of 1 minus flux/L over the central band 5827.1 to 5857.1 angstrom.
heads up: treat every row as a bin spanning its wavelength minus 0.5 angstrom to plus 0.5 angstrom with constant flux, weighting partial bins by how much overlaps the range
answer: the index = -3.58 angstrom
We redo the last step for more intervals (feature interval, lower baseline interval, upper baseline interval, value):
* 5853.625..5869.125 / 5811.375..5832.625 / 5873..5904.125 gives -3.34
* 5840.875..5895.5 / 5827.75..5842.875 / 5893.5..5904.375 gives -1.24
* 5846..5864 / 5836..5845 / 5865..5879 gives -0.40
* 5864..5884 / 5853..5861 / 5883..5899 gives -3.79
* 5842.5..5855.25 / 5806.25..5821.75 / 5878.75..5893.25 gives -3.59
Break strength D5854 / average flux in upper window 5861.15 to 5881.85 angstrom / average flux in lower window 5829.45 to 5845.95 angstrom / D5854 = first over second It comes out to 0.74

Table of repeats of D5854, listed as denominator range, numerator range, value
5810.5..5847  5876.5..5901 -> 0.47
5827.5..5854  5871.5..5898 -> 0.52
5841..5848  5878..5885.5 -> 0.65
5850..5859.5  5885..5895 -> 0.41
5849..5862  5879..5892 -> 0.57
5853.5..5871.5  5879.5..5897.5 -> 0.53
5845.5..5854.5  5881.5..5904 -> 0.44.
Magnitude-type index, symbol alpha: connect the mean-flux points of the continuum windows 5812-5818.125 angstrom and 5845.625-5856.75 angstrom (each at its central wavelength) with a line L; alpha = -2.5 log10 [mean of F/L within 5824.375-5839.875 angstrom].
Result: -0.09 mag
